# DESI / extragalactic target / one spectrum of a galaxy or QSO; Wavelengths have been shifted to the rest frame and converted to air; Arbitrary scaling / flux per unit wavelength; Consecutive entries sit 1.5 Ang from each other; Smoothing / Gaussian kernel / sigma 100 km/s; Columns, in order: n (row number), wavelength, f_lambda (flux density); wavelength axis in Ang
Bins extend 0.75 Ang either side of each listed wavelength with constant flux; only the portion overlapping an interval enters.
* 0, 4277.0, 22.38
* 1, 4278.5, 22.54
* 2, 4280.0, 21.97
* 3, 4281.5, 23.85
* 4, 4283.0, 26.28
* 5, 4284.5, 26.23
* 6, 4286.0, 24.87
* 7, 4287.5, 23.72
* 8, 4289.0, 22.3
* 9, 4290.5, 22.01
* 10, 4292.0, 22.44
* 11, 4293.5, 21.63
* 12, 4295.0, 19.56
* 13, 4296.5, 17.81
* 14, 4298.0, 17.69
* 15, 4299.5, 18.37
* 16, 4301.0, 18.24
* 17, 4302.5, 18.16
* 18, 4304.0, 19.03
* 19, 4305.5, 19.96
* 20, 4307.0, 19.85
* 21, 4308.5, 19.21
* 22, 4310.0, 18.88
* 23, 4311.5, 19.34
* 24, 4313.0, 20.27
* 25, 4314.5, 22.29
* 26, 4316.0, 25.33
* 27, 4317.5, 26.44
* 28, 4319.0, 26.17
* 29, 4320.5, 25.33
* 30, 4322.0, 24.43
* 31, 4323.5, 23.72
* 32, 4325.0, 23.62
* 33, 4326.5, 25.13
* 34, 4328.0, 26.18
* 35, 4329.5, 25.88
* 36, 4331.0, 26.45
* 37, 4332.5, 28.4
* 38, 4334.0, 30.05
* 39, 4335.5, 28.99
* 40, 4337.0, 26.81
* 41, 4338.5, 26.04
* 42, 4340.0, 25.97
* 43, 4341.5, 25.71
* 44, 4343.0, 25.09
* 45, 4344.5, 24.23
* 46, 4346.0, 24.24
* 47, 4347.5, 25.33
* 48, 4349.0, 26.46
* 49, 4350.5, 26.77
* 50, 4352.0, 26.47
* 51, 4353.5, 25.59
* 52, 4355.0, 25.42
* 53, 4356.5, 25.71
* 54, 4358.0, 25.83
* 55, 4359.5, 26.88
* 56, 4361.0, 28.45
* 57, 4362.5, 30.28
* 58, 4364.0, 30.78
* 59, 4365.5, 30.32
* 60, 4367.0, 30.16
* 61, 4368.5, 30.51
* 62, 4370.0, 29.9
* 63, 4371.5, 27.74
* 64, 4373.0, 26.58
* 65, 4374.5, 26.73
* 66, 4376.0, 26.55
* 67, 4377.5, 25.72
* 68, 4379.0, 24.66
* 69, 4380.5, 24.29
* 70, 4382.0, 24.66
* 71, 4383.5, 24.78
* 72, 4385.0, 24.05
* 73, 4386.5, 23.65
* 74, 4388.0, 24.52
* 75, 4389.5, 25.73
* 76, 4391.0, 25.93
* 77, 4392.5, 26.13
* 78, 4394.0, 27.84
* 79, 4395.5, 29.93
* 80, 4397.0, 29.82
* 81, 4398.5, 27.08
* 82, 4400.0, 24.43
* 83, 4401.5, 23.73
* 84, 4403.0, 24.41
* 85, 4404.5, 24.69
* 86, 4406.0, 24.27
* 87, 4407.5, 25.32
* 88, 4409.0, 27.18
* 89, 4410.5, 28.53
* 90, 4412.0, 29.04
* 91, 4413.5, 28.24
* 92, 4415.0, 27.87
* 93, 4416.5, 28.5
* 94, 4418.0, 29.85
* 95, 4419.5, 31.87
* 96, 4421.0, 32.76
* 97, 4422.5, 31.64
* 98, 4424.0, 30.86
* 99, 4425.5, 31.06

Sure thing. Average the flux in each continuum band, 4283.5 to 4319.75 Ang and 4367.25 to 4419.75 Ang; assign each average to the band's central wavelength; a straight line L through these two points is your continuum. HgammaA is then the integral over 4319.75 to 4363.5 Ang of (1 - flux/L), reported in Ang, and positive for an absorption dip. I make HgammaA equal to -4.8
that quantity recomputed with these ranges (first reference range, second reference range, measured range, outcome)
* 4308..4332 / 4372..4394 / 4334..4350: -1.16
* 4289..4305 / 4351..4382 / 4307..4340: -2.90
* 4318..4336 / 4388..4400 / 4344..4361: 0.42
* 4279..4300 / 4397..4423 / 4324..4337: -1.51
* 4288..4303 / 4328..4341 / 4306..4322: 0.74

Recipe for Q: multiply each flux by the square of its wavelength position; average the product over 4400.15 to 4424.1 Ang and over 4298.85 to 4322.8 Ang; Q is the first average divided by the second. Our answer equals 1.4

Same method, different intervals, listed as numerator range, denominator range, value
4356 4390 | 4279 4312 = 1.33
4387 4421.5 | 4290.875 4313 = 1.47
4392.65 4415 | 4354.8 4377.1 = 0.97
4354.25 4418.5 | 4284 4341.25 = 1.20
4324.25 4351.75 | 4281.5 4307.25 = 1.26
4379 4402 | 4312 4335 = 1.05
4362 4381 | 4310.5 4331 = 1.19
